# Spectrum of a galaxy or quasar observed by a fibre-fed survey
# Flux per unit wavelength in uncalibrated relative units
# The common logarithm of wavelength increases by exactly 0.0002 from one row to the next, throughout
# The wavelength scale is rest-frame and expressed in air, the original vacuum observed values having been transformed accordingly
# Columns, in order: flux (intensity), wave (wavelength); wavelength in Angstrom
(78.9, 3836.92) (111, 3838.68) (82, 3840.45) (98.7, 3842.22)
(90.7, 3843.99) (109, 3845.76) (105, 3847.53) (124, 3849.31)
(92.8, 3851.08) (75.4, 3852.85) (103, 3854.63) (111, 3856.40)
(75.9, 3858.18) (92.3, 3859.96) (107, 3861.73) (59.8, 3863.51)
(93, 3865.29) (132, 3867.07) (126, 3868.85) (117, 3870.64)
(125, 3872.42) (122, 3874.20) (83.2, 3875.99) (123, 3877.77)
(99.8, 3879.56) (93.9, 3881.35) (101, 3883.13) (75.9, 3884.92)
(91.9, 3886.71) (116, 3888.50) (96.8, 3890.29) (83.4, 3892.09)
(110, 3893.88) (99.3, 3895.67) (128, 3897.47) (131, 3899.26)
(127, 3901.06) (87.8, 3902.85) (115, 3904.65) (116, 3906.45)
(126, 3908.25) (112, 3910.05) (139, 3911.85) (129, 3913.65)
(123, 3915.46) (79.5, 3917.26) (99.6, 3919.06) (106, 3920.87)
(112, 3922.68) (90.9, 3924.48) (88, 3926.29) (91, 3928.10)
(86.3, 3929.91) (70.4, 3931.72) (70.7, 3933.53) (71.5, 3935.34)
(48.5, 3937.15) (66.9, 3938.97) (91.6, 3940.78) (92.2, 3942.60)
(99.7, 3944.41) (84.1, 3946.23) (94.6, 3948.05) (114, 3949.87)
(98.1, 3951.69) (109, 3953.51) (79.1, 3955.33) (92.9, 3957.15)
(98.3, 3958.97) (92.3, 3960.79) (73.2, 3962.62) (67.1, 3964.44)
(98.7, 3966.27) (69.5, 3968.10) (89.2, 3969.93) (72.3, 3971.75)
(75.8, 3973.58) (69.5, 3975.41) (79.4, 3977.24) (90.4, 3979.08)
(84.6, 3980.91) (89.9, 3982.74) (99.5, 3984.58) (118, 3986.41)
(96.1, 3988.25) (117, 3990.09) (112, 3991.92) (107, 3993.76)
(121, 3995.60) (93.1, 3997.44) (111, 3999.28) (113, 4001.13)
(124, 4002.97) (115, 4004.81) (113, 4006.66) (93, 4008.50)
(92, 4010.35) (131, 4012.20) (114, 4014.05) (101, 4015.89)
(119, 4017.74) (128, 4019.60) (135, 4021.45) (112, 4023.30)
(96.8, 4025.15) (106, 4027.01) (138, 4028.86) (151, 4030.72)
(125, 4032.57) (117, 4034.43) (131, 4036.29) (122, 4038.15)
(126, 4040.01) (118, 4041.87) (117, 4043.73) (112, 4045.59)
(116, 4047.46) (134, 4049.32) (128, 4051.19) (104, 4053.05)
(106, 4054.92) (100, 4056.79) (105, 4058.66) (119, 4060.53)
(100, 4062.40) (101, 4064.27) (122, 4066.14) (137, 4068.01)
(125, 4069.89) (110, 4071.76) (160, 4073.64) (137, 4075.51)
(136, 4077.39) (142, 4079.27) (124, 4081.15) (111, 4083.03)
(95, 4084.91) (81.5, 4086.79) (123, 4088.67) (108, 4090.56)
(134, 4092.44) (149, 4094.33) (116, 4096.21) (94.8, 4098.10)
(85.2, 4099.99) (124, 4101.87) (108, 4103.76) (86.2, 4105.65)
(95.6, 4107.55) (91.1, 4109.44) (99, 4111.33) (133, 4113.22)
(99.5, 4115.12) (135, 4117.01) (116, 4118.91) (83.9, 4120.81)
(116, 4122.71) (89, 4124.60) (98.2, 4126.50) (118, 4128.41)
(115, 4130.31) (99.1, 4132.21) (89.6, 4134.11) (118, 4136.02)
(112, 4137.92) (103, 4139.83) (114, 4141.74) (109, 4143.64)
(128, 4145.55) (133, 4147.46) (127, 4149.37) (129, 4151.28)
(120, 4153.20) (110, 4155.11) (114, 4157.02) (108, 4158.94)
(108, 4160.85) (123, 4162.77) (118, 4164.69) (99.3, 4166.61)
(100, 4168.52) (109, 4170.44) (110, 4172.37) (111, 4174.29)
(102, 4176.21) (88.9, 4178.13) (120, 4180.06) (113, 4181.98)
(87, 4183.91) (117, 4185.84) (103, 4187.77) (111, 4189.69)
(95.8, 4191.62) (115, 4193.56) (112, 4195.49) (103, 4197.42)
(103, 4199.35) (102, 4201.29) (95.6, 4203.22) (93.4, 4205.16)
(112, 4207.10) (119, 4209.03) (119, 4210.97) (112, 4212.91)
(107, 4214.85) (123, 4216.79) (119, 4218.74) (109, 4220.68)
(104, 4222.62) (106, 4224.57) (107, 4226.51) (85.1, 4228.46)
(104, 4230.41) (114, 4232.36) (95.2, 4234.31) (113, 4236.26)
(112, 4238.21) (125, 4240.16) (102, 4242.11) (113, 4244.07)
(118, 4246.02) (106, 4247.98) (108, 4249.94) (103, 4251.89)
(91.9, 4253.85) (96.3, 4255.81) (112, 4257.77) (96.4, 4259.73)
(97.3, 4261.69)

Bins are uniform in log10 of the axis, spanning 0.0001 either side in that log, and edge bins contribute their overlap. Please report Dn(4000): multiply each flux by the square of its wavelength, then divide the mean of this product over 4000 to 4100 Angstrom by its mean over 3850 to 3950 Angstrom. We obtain 1.27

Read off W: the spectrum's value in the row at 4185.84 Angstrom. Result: 117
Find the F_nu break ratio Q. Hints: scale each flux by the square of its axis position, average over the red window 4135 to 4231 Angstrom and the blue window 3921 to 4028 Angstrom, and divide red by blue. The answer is 1.3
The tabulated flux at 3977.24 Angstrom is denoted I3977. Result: 79.4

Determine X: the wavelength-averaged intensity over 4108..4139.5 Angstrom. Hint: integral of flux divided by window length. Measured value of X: 107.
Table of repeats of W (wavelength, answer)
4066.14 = 122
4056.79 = 100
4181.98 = 113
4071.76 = 110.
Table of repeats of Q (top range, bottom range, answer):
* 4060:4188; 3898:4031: 1.21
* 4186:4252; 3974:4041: 1.08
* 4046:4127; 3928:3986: 1.42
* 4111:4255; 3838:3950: 1.26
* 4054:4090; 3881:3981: 1.33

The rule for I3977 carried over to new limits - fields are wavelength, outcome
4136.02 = 118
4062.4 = 100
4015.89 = 101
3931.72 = 70.4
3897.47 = 128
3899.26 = 131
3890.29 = 96.8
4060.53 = 119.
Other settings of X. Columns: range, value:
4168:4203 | 106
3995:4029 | 113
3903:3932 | 105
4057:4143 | 112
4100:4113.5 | 103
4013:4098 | 120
